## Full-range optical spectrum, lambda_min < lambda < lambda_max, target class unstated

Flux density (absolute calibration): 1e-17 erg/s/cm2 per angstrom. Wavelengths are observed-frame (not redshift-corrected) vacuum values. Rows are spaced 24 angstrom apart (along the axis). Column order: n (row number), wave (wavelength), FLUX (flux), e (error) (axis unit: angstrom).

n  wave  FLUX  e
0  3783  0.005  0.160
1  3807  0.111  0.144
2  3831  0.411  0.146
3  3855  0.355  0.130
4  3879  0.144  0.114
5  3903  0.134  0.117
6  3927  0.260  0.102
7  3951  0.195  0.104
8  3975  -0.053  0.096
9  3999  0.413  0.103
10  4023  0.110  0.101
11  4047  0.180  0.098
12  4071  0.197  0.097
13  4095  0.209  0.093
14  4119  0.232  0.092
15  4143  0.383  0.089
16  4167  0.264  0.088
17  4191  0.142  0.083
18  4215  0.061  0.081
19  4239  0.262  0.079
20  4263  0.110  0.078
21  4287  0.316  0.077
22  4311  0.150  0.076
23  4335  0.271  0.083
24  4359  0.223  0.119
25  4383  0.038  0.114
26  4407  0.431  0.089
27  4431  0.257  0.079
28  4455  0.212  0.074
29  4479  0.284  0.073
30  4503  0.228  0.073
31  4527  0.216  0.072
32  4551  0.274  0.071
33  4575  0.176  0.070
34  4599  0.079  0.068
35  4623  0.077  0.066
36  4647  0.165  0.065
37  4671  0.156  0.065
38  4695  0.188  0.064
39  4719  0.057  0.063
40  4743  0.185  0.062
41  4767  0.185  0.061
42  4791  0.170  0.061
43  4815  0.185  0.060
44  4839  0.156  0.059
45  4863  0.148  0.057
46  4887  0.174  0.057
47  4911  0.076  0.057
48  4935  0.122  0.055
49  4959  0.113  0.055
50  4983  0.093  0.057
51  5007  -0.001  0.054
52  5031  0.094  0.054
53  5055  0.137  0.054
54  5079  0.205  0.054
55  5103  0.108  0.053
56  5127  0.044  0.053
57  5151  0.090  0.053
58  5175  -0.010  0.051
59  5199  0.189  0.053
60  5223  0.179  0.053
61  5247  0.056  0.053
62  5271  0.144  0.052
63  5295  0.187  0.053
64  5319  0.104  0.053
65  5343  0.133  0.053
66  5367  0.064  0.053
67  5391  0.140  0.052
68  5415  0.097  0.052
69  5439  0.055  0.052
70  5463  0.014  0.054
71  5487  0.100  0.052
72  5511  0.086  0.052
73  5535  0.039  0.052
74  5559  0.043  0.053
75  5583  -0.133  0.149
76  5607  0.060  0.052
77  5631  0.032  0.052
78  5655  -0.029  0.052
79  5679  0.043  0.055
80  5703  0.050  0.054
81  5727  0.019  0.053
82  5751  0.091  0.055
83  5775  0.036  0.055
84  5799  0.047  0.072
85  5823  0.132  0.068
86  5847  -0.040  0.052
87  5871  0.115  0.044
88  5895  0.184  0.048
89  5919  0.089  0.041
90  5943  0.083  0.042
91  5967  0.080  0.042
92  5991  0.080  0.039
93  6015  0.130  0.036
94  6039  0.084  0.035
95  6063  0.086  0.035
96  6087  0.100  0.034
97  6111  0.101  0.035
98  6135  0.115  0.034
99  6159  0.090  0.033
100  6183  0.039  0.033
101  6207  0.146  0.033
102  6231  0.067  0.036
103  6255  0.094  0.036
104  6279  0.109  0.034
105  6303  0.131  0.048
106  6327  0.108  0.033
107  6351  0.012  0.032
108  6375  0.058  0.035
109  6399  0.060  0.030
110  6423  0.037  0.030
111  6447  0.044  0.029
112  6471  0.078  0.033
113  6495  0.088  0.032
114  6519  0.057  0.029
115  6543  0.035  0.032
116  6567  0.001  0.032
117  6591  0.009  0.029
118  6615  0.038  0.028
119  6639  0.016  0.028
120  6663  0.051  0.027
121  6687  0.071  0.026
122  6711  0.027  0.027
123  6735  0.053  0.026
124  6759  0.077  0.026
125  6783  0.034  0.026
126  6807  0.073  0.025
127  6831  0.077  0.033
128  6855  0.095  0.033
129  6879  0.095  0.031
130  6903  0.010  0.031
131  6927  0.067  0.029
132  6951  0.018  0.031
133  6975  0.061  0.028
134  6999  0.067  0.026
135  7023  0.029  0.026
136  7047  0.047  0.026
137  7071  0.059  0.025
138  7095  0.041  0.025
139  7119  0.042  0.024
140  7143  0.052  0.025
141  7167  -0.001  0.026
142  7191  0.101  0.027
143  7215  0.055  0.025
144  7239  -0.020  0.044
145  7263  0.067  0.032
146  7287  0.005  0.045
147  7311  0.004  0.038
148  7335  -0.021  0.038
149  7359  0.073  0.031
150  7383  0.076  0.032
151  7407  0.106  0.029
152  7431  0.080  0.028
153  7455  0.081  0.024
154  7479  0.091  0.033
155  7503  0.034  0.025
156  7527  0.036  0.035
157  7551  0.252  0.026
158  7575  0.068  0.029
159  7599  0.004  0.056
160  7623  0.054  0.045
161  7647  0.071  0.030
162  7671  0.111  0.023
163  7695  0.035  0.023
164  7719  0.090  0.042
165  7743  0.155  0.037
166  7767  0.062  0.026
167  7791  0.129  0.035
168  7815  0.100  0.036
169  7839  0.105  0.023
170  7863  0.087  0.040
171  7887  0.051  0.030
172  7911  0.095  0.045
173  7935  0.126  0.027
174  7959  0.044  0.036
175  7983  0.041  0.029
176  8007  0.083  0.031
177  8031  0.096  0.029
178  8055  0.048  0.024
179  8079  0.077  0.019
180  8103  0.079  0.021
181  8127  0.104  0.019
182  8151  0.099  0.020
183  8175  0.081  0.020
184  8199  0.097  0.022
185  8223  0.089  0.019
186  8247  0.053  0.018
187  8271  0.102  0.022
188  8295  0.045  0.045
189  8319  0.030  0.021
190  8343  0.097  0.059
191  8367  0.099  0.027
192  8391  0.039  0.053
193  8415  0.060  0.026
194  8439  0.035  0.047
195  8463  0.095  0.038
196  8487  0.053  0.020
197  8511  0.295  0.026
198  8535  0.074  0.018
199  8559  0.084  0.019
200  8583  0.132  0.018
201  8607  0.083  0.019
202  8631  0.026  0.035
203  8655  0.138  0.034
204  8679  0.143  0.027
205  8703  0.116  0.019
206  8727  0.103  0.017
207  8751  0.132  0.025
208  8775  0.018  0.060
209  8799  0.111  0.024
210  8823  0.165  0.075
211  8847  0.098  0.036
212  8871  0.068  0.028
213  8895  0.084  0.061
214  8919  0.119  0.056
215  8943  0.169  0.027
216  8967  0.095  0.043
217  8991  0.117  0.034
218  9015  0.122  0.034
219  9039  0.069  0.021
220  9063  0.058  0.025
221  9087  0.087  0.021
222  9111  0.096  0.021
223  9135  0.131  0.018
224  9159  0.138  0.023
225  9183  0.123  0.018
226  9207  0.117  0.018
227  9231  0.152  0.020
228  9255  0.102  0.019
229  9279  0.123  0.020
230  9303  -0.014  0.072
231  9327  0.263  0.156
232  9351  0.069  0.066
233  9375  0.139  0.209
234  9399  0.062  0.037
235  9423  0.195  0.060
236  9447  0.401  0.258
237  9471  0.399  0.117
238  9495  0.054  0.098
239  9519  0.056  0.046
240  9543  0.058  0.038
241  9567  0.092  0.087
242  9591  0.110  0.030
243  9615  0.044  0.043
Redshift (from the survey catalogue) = 1.284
